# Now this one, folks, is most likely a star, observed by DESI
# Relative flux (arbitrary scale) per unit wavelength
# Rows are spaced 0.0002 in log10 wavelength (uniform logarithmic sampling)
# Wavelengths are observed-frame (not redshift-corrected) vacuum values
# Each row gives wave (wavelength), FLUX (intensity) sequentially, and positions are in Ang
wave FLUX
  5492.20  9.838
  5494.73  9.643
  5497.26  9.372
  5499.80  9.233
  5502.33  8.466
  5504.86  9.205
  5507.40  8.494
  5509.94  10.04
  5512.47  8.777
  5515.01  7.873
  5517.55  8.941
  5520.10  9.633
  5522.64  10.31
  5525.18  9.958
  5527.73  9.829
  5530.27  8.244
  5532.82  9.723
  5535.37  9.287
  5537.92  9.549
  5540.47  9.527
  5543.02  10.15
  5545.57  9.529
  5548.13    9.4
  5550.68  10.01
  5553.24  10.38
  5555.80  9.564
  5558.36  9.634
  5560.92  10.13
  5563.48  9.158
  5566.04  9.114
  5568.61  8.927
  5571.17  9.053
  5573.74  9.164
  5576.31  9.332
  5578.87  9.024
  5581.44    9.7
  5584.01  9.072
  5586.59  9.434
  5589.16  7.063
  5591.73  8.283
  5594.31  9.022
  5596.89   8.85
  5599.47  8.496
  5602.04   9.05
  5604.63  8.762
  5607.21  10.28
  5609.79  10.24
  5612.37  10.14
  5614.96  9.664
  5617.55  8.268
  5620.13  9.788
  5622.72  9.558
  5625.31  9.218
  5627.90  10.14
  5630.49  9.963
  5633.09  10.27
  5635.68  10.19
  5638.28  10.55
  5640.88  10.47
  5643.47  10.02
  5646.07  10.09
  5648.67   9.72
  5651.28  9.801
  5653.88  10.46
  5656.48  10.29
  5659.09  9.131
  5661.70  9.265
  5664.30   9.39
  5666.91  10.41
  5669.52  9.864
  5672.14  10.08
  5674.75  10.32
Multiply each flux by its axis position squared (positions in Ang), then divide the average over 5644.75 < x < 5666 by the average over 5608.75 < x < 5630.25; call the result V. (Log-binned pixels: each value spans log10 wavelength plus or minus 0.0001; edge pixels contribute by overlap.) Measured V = 1.0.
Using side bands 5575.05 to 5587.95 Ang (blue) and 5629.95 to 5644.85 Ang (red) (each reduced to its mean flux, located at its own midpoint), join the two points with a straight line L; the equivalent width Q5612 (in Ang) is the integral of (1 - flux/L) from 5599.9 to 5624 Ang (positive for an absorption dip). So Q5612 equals 0.8 Ang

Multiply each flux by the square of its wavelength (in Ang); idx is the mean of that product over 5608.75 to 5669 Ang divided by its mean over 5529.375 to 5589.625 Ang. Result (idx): 1.08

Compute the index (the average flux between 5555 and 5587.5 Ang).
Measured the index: 9.33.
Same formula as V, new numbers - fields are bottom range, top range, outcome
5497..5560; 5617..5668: 1.09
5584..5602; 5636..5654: 1.20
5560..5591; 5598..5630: 1.06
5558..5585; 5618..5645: 1.10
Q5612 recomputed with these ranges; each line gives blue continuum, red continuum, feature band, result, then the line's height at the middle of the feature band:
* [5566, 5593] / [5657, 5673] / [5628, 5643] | -1.3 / 9.43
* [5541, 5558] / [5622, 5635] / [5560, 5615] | 3.8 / 9.84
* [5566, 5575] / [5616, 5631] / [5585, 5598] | 1.0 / 9.22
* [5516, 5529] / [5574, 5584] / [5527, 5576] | 0.0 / 9.49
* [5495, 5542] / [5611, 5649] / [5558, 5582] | 0.6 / 9.55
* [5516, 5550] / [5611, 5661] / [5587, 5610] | 2.1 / 9.75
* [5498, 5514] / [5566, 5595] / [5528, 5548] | -1.0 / 8.98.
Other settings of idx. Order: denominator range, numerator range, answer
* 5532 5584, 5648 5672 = 1.07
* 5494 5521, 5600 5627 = 1.09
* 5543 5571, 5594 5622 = 0.99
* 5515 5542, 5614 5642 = 1.08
